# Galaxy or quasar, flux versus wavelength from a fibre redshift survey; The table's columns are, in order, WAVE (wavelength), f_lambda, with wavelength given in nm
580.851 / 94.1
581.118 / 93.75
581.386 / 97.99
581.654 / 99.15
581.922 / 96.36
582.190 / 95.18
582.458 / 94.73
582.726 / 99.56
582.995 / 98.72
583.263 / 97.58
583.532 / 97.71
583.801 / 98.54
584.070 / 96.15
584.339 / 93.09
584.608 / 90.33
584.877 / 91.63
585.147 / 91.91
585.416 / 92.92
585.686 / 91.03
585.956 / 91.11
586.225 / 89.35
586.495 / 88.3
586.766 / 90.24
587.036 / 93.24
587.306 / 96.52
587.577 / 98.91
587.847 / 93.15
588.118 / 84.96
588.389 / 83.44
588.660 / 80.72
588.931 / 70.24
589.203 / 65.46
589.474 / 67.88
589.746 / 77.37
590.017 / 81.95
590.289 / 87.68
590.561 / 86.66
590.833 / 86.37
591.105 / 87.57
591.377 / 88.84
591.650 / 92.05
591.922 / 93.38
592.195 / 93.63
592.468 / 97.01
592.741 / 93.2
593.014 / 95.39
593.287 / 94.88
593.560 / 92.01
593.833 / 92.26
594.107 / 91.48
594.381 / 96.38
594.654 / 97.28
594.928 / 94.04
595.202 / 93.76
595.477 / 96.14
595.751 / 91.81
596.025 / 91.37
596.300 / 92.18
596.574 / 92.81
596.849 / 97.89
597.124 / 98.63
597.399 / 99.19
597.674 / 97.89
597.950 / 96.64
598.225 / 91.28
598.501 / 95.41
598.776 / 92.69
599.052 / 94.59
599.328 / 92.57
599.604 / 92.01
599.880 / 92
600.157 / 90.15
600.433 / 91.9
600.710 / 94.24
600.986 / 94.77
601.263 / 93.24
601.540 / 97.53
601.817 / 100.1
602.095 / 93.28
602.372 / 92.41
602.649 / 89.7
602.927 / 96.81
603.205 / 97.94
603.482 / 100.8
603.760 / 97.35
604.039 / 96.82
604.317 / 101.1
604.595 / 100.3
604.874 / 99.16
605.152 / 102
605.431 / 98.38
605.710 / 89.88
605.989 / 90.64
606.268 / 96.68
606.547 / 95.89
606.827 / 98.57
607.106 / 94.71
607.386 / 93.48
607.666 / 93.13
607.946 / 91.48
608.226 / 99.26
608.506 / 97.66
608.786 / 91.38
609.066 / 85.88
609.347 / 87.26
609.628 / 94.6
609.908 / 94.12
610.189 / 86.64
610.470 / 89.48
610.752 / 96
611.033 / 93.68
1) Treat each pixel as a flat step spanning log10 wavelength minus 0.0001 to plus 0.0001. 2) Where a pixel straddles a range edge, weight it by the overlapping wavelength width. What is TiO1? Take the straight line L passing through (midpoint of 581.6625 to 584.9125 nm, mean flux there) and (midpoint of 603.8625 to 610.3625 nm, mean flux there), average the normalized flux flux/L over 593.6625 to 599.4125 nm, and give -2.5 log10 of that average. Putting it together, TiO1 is 0.01 mag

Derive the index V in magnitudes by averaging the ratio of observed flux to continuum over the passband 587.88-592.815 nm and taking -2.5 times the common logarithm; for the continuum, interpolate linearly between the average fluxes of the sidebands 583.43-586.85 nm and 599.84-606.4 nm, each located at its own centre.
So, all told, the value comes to 0.11 mag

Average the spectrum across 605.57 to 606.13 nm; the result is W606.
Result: 90.3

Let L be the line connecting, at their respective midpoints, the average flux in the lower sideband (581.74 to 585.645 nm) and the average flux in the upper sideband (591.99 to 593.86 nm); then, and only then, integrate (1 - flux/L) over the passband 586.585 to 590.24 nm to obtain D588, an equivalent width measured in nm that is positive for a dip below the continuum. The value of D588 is 0.43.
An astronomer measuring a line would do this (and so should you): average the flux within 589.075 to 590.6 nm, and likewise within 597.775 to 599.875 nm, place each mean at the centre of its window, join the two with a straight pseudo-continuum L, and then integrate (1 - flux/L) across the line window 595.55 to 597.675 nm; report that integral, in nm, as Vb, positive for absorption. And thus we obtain -0.13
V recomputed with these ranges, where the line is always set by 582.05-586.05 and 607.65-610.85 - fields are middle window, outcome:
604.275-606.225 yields -0.05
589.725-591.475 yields 0.10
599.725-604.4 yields -0.03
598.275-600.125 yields 0.00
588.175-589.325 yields 0.24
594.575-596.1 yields -0.01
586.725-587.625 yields 0.00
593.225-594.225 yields 0.01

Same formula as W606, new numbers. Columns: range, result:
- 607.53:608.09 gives 92.3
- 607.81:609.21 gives 93.2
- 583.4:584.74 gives 95.2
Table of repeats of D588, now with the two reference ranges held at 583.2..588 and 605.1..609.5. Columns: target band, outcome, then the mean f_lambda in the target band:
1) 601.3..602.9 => -0.01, 94.6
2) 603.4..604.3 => -0.04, 98.5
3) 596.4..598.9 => -0.06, 95.8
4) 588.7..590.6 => 0.35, 76.4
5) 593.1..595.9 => -0.01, 94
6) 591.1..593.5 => 0.01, 93.1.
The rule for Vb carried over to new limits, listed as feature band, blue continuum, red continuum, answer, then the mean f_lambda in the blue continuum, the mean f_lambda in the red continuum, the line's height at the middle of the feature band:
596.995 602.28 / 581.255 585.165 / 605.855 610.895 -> -0.03 nm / 96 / 93.2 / 94.1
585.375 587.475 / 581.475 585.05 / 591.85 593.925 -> 0.08 nm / 96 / 94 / 95.4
